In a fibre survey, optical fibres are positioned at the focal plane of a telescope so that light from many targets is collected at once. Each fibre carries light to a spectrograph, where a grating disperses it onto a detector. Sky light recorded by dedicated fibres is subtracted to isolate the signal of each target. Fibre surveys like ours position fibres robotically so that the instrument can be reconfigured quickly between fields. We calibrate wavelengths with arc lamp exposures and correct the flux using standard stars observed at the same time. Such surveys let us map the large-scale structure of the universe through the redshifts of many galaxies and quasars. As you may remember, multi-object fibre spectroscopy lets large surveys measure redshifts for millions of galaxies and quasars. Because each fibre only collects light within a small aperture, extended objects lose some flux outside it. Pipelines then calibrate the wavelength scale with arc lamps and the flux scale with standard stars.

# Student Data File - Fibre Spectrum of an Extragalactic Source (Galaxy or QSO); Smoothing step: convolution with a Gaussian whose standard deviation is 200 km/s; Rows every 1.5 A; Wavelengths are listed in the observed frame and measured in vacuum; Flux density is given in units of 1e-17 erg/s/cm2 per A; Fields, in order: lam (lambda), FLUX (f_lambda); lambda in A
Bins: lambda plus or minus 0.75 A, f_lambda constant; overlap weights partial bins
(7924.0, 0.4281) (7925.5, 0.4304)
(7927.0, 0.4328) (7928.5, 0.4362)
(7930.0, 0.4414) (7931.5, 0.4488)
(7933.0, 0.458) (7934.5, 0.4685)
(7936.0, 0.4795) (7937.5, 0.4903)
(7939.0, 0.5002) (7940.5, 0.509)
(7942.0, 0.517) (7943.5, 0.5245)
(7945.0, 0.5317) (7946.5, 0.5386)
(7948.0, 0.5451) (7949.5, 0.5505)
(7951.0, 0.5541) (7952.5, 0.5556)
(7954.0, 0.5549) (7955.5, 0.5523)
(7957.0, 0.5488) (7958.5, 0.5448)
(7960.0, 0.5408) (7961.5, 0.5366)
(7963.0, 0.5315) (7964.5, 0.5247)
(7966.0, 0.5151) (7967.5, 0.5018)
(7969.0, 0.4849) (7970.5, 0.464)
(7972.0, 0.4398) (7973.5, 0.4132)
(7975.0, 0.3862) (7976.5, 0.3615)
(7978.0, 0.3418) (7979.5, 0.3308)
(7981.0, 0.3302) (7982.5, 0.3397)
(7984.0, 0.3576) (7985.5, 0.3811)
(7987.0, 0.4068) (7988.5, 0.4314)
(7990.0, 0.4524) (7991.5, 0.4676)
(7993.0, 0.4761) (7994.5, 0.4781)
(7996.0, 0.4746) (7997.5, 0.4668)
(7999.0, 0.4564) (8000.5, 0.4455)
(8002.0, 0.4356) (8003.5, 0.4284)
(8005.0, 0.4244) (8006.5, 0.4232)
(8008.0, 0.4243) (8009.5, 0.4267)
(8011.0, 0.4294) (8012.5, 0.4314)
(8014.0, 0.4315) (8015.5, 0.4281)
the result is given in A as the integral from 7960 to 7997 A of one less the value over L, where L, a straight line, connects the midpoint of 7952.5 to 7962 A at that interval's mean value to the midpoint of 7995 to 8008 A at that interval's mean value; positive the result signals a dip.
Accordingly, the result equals 4.5 A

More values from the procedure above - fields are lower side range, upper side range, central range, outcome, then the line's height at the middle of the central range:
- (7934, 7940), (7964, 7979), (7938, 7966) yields -4.2 A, 0.466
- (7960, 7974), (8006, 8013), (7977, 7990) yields 2.7 A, 0.468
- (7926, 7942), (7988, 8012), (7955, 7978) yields -1.3 A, 0.457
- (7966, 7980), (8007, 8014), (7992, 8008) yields -0.9 A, 0.426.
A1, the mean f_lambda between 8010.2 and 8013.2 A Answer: 0.43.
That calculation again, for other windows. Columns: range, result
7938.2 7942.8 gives 0.509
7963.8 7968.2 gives 0.514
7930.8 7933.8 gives 0.454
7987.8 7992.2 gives 0.45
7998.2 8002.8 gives 0.446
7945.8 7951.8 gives 0.547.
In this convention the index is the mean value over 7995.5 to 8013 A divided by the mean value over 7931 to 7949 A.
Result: 0.9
